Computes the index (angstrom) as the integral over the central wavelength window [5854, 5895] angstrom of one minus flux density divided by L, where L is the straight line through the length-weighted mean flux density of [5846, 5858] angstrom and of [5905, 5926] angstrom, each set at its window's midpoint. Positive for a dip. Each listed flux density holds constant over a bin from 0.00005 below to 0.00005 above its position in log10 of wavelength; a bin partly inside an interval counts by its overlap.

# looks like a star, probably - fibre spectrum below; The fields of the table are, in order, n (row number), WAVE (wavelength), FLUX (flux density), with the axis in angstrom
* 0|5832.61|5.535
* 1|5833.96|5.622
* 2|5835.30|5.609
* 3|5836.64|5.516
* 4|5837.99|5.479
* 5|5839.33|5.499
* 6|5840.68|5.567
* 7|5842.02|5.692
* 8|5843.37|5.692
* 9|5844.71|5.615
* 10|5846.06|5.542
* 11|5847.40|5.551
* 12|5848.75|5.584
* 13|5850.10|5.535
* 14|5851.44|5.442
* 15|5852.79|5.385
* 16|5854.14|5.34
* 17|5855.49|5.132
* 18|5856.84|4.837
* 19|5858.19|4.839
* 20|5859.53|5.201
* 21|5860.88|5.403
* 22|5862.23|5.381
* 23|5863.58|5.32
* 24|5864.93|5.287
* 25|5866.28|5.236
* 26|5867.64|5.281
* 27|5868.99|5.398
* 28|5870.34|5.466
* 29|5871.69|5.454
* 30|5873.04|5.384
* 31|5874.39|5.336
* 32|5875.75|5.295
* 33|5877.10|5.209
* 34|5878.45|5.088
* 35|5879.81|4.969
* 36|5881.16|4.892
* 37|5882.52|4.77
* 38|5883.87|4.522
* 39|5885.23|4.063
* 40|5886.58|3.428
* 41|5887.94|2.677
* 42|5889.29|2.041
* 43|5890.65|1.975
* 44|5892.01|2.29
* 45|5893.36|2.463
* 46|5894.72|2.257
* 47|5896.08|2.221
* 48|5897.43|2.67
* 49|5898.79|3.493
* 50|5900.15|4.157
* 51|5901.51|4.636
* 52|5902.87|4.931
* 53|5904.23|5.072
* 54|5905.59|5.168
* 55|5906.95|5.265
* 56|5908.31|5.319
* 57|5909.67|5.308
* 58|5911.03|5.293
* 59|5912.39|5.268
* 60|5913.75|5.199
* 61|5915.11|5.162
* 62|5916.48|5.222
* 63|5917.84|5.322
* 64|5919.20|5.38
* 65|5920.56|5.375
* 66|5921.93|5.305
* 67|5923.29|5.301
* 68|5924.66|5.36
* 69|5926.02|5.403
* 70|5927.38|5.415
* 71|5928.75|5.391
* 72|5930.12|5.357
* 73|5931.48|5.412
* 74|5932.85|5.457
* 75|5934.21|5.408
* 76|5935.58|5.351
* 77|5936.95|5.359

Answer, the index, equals 6.1 angstrom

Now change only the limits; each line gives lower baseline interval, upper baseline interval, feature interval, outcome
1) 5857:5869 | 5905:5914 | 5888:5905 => 6.7 angstrom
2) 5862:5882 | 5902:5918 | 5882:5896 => 6.0 angstrom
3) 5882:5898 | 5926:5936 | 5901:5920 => -4.8 angstrom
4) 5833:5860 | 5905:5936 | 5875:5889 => 2.5 angstrom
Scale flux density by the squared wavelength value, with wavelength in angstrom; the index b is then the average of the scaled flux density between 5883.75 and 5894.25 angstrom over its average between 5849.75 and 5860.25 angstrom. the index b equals 0.55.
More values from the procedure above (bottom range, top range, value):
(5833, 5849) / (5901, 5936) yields 0.97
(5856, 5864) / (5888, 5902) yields 0.55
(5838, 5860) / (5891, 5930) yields 0.87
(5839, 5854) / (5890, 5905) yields 0.61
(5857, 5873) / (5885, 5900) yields 0.52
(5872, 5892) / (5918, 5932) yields 1.29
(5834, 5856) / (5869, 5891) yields 0.82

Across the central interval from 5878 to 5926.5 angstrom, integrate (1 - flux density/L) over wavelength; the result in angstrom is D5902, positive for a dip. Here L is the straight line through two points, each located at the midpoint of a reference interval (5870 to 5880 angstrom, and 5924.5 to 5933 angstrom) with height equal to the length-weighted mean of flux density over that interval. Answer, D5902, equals 8.92 angstrom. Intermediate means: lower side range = 5.28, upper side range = 5.4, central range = 4.36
